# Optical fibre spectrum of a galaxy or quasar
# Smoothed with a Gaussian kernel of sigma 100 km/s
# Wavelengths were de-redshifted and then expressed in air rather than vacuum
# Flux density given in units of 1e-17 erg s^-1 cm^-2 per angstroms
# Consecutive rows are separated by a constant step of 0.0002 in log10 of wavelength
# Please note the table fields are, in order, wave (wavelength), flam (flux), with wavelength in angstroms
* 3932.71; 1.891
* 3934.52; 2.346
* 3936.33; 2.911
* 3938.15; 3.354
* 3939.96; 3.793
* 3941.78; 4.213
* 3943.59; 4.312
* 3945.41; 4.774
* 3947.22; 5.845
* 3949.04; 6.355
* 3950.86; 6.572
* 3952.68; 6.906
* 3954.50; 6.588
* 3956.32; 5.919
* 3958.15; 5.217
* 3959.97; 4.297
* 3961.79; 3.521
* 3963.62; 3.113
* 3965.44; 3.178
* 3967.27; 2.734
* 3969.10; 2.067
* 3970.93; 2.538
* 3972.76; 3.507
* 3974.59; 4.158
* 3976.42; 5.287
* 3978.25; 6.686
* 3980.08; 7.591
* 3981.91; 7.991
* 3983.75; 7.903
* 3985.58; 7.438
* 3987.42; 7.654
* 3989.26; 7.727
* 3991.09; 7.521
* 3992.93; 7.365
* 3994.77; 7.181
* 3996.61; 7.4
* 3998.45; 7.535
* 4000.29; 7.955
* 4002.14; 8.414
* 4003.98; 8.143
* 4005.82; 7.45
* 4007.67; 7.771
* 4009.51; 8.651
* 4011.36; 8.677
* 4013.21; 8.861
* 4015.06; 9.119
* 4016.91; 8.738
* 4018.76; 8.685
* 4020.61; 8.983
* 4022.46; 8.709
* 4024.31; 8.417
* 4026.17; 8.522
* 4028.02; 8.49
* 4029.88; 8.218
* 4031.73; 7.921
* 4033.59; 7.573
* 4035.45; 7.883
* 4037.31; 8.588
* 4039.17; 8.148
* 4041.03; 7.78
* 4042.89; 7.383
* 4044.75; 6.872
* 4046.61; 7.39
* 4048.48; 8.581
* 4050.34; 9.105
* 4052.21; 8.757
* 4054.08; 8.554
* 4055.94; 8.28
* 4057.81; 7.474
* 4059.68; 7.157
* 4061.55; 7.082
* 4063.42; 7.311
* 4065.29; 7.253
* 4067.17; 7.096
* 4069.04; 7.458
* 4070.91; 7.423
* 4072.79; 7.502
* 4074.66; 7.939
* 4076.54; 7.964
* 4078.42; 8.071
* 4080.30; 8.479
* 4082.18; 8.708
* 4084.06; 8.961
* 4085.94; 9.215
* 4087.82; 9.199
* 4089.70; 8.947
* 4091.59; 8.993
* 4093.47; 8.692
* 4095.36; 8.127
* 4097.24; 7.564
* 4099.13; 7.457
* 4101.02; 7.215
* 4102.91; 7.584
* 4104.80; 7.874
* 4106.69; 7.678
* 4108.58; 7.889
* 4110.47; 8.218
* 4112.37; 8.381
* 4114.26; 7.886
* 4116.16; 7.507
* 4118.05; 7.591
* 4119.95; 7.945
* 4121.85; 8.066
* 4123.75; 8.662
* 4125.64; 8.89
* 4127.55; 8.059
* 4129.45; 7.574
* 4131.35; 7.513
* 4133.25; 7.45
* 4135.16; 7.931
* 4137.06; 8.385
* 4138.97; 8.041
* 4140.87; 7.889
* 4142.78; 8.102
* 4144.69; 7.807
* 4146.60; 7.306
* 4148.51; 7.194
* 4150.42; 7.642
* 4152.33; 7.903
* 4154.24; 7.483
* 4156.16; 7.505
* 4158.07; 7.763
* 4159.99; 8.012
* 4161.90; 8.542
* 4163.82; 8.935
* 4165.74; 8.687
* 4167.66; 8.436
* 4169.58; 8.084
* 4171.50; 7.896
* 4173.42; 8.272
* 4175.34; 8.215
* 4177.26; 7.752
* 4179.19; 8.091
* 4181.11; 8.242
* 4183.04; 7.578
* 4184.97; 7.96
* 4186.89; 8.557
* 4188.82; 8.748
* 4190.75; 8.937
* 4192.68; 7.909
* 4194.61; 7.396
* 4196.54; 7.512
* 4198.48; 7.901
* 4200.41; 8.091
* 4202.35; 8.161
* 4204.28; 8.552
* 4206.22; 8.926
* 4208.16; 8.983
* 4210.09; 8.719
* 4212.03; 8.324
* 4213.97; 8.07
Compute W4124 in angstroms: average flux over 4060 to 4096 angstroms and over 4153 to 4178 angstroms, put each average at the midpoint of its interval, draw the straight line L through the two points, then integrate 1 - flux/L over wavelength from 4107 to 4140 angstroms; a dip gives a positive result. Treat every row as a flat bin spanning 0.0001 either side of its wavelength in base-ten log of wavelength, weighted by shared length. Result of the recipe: 0.5 angstroms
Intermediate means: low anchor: 8.11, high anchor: 8.12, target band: 7.99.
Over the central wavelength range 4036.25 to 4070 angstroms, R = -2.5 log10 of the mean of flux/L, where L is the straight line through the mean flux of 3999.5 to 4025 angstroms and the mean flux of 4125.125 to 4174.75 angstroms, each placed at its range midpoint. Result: 0.07 mag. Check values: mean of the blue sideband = 8.47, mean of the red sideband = 7.97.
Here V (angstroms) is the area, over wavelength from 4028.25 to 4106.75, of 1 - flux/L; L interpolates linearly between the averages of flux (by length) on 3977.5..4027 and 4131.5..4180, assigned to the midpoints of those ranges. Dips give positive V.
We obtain 0.2 angstroms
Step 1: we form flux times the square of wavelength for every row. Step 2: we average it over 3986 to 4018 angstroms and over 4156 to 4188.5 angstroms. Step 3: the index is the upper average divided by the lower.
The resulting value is 1.11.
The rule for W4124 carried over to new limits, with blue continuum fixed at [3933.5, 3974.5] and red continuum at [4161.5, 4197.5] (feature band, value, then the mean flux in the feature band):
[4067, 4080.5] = -2.9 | 7.74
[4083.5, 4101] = -4.8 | 8.49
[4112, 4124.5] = -1.5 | 7.98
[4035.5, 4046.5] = -3.7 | 7.74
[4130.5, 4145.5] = -0.8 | 7.89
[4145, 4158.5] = 0.3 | 7.55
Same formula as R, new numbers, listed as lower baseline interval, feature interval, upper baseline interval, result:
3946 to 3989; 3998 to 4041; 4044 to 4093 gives -0.226 mag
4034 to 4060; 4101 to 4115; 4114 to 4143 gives 0.013 mag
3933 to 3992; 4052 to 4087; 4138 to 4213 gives -0.196 mag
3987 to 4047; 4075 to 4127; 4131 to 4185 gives -0.028 mag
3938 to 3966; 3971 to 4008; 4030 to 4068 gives -0.156 mag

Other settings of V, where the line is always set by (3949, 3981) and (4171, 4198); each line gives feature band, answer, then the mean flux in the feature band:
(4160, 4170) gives -0.9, 8.51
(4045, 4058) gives -4.8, 8.28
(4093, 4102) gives -1.3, 7.76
